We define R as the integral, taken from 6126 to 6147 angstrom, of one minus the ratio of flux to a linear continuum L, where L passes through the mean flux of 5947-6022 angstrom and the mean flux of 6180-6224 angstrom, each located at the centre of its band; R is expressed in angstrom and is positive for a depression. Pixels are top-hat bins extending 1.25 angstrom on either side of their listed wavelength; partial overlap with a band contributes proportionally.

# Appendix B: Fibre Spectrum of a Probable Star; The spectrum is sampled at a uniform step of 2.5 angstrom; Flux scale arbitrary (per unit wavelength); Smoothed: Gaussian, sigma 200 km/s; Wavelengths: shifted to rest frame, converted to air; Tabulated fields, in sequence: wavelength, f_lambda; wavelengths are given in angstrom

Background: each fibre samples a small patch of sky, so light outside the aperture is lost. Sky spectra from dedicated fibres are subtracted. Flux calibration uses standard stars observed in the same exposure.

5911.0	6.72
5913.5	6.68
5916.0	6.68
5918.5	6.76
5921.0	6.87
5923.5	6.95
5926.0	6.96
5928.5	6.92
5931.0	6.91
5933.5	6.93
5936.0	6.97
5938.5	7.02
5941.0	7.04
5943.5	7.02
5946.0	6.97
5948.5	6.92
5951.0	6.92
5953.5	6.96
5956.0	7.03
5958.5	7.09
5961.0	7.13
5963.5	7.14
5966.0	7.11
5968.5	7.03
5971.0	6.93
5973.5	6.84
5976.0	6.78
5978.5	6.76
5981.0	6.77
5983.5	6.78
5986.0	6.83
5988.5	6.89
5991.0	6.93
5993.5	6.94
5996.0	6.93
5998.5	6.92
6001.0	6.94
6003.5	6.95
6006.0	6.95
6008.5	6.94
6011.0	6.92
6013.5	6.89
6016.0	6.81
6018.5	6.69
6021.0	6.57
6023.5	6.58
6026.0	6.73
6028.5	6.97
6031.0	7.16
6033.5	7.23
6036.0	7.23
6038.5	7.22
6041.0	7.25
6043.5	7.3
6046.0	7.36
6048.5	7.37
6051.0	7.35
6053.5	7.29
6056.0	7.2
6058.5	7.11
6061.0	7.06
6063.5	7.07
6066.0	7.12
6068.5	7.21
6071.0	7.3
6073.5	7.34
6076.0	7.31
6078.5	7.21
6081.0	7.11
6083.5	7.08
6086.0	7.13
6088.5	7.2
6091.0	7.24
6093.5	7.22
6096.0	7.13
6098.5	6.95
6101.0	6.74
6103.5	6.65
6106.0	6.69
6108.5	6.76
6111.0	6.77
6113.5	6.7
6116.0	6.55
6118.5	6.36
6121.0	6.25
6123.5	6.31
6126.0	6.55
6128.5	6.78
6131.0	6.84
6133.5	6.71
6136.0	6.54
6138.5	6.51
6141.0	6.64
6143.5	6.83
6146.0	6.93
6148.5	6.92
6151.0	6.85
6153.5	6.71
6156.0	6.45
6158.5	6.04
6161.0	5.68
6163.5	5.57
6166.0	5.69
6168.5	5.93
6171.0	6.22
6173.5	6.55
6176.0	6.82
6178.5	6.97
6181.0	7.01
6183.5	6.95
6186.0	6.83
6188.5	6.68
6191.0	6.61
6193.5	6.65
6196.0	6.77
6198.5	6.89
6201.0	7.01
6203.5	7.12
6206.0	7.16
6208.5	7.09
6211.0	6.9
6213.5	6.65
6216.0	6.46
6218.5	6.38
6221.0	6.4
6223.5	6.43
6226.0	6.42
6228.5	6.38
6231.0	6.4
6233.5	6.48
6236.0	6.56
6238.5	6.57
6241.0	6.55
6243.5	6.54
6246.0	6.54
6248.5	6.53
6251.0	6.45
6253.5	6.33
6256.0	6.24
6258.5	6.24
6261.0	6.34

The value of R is 0.3 angstrom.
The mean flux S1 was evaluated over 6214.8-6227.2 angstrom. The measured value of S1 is 6.42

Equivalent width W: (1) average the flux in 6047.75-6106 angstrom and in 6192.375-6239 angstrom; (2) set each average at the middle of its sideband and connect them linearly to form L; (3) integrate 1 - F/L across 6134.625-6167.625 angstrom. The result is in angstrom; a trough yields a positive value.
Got 2.3 angstrom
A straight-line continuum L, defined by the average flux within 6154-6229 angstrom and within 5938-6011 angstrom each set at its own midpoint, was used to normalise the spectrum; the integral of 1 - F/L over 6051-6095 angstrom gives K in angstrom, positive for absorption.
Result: -2.7 angstrom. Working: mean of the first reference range 6.95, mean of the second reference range 6.56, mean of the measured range 7.19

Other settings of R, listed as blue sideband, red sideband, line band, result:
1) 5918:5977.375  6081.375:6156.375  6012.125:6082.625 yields -2.6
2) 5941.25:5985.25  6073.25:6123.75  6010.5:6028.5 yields 0.5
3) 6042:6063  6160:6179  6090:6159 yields -1.4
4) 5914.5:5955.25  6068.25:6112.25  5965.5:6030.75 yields 1.1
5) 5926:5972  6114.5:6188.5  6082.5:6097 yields -1.1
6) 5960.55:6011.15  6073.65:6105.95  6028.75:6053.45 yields -0.9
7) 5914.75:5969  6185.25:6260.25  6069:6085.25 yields -1.0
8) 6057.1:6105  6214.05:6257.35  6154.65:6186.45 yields 1.8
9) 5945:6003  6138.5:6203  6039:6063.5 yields -1.6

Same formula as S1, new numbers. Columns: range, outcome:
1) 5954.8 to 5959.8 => 7.06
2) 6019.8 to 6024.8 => 6.58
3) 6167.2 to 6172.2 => 6.07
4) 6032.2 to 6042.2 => 7.23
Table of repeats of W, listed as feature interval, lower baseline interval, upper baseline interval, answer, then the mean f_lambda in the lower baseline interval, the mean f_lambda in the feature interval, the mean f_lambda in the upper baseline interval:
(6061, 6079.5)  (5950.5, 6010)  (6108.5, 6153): -1.2 angstrom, 6.94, 7.21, 6.65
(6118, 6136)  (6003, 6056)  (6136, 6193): 0.3 angstrom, 7.04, 6.55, 6.52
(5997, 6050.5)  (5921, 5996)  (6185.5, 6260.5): -1.1 angstrom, 6.95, 7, 6.6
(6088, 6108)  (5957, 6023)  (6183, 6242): -0.5 angstrom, 6.9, 6.96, 6.68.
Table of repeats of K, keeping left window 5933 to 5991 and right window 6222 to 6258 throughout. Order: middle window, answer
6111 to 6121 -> 0.2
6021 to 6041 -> -0.5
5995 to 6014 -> -0.2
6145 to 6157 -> -0.3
